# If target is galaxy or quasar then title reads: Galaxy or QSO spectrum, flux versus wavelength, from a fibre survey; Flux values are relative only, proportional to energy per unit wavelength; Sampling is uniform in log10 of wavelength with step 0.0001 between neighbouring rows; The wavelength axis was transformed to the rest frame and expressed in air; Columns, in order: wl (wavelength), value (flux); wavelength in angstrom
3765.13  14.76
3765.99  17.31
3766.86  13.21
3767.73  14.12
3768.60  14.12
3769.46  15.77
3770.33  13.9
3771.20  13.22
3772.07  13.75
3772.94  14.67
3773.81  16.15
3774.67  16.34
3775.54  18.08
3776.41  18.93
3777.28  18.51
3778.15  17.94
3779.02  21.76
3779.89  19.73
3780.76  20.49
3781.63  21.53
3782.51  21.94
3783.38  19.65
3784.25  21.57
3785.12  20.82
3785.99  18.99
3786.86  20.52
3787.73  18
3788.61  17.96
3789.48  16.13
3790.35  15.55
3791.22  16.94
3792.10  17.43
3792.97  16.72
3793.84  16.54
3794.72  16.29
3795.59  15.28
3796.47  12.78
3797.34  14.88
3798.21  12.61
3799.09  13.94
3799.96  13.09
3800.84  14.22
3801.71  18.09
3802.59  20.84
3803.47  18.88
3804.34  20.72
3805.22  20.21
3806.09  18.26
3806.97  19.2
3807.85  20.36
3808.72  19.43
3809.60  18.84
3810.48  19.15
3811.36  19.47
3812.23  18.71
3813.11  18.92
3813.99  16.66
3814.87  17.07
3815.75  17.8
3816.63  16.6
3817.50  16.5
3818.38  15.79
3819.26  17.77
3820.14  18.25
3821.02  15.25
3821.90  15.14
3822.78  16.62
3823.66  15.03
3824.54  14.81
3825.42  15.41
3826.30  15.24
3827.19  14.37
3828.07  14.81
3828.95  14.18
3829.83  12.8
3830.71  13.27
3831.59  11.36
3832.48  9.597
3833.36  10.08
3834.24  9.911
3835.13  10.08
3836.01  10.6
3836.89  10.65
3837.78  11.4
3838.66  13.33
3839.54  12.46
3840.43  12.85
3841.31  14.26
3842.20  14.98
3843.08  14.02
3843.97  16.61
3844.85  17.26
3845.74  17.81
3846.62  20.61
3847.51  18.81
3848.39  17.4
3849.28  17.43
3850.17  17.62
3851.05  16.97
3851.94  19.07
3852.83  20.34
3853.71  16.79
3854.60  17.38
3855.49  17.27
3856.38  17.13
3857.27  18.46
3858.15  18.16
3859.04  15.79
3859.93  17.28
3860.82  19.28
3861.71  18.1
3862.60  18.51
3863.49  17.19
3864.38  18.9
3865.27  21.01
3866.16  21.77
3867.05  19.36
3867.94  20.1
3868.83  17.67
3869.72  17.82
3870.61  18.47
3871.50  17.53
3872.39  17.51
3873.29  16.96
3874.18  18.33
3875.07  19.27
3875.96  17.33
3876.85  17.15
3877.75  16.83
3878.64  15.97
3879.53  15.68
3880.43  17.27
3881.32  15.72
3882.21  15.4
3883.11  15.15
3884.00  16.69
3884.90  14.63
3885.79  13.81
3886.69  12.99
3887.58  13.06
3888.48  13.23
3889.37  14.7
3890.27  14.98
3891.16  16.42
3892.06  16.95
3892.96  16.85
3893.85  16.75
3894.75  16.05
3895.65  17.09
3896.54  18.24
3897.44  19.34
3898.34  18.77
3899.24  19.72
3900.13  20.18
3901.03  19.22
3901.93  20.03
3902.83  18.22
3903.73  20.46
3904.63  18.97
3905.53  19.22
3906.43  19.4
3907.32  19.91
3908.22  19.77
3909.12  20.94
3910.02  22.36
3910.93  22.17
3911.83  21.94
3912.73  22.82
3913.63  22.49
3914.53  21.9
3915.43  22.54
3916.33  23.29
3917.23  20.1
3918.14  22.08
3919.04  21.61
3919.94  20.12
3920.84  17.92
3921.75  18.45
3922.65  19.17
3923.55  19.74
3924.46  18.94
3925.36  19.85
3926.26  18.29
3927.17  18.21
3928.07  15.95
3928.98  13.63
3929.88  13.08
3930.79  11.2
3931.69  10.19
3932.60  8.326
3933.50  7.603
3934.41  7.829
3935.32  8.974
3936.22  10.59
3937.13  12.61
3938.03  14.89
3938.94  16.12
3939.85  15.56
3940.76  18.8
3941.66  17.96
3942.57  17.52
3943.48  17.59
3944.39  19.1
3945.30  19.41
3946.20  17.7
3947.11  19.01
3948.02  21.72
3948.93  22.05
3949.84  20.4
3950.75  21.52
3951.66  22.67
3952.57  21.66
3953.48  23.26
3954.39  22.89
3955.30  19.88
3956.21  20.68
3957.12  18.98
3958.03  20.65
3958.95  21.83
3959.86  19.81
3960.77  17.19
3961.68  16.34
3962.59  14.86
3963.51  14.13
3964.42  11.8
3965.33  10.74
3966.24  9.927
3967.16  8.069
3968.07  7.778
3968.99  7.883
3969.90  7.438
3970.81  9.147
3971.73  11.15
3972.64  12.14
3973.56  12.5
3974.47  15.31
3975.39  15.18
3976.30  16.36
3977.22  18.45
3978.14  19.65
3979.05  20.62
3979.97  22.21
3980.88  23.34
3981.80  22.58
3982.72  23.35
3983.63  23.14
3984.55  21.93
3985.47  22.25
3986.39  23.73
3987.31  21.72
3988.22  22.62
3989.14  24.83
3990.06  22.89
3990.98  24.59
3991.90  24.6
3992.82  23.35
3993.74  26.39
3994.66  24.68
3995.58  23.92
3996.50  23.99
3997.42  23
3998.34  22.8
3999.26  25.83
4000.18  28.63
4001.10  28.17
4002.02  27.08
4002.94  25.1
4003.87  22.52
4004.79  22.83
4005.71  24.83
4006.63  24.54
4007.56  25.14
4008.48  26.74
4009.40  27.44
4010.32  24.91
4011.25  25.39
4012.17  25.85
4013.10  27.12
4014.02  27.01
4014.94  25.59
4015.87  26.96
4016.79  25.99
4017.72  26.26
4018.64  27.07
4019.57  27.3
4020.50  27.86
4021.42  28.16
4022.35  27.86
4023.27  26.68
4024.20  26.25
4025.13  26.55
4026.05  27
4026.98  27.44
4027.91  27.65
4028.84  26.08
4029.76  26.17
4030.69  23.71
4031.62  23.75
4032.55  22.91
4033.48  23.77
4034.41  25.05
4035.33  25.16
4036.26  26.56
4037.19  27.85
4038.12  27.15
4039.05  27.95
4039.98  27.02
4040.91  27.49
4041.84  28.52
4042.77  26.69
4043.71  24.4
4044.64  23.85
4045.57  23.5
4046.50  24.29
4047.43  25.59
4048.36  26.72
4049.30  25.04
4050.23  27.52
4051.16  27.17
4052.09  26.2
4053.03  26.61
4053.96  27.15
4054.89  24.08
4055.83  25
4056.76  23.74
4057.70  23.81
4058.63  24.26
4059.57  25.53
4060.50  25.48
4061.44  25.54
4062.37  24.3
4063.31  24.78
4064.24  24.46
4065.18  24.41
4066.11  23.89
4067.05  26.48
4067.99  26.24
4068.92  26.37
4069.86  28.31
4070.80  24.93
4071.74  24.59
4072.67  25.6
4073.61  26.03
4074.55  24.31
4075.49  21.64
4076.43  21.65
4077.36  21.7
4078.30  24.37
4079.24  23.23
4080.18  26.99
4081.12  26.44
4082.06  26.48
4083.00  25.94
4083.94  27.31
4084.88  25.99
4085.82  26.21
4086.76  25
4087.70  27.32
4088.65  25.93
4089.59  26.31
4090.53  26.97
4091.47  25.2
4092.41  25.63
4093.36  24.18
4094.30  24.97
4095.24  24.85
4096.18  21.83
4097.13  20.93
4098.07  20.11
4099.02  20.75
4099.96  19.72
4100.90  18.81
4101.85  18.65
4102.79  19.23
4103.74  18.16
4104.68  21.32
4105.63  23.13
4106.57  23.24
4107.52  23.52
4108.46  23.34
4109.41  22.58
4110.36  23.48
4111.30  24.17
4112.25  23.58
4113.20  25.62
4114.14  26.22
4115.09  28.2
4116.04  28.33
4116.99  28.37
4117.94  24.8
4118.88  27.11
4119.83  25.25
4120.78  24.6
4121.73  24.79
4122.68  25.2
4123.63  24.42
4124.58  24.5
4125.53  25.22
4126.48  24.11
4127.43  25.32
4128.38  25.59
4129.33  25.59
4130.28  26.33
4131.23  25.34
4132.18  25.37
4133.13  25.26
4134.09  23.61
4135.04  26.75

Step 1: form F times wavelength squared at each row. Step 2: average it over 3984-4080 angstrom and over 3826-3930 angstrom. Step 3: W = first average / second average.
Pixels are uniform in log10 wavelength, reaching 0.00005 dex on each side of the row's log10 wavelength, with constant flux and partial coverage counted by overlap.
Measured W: 1.58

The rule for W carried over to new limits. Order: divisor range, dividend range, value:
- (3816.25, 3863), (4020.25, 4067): 1.84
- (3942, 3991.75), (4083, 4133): 1.43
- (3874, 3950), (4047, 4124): 1.54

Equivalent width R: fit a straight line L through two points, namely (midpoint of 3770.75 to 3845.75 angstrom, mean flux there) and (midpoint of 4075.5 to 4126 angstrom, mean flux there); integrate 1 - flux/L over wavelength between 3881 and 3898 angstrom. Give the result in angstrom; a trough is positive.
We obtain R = 2.6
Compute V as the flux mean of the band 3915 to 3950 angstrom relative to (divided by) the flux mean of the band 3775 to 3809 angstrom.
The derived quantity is 0.93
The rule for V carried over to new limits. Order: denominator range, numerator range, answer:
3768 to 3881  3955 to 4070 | 1.37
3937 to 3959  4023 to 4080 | 1.31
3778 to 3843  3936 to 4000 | 1.15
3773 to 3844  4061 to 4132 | 1.50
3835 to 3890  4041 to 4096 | 1.53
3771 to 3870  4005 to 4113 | 1.49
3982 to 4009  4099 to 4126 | 0.98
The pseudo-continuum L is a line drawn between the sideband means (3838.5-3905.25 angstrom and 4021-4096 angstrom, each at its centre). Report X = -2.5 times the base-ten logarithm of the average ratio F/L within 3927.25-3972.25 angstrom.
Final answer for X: 0.32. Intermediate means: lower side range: 17.2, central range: 15.5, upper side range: 25.6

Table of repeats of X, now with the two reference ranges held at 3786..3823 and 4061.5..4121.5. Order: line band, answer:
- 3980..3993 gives -0.07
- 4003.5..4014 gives -0.14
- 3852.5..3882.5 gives 0.05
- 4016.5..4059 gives -0.13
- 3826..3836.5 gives 0.42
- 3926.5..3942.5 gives 0.48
